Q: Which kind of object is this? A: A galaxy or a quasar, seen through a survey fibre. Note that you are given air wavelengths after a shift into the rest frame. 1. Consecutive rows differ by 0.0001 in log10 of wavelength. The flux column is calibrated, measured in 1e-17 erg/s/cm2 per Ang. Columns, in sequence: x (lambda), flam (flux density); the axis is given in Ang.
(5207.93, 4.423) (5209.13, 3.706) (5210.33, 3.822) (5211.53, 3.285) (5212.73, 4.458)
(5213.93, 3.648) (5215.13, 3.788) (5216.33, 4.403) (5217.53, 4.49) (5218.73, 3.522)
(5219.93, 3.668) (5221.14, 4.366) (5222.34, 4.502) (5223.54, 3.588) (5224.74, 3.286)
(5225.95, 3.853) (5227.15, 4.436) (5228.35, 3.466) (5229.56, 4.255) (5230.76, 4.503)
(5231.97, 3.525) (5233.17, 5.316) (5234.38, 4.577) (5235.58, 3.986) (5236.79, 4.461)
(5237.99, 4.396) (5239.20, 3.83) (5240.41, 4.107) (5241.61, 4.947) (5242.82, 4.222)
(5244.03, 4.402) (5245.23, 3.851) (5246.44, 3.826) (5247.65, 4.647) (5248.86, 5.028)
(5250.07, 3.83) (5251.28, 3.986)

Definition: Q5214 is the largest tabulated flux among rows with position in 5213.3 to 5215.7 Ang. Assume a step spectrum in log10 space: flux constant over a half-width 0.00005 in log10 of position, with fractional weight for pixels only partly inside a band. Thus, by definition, 3.788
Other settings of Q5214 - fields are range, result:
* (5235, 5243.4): 4.947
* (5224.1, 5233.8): 5.316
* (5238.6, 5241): 4.107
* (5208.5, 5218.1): 4.49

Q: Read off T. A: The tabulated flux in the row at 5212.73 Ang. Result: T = 4.458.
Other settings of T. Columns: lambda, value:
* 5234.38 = 4.577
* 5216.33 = 4.403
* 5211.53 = 3.285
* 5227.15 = 4.436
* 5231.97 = 3.525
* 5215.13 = 3.788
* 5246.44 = 3.826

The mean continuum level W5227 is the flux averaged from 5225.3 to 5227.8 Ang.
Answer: 4.12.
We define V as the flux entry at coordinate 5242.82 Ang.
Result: 4.222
